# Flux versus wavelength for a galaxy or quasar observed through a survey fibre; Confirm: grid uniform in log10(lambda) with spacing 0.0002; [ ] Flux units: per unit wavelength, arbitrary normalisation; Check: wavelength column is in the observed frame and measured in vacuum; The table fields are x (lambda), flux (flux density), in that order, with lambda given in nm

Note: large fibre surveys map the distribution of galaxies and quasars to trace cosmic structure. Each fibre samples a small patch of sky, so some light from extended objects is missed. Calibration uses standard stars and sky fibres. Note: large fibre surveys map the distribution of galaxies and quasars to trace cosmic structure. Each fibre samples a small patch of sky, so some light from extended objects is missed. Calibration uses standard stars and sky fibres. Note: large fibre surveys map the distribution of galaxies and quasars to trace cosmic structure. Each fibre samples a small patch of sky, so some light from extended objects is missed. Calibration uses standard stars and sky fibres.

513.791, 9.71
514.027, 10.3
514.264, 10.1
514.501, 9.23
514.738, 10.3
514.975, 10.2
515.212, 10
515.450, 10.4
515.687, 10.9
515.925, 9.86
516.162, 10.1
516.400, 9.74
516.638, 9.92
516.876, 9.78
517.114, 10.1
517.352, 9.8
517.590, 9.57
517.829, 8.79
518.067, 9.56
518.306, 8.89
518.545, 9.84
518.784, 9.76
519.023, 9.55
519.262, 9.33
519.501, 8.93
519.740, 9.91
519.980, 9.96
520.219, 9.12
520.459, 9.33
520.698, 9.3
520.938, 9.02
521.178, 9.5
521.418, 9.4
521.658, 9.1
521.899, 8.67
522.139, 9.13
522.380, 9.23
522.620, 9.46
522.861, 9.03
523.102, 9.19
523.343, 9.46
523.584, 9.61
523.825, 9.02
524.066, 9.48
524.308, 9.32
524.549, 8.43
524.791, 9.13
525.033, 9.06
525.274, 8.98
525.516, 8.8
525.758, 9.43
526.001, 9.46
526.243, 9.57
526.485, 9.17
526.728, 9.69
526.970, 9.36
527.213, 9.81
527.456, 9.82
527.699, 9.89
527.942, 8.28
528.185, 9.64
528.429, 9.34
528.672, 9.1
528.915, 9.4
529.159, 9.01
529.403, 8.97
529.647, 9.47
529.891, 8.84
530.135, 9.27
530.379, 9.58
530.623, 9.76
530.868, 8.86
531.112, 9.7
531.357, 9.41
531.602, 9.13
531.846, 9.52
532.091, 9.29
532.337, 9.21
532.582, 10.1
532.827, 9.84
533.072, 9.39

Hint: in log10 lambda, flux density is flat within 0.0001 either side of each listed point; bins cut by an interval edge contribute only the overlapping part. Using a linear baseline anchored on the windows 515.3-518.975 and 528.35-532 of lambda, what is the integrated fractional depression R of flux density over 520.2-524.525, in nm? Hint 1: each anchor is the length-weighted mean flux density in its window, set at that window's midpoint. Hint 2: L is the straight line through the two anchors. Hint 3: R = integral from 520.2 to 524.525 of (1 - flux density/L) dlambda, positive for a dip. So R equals 0.16 nm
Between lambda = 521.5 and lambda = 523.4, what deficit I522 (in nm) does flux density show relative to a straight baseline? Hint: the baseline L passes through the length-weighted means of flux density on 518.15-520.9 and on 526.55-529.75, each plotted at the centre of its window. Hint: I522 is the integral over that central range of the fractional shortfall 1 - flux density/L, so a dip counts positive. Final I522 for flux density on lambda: 0.05 nm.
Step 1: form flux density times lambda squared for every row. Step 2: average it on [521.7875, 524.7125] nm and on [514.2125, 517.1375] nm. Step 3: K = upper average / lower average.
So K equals 0.94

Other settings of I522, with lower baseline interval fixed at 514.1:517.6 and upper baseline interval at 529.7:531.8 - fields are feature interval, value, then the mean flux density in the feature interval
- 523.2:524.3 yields 0.031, 9.38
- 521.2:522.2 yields 0.065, 9.11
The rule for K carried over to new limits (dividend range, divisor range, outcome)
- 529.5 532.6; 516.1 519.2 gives 1.02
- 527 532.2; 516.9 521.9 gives 1.03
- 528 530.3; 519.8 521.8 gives 1.02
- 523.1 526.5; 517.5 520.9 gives 1.00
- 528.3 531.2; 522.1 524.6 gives 1.03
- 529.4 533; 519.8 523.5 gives 1.05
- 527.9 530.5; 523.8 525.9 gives 1.03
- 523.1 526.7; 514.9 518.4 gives 0.97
